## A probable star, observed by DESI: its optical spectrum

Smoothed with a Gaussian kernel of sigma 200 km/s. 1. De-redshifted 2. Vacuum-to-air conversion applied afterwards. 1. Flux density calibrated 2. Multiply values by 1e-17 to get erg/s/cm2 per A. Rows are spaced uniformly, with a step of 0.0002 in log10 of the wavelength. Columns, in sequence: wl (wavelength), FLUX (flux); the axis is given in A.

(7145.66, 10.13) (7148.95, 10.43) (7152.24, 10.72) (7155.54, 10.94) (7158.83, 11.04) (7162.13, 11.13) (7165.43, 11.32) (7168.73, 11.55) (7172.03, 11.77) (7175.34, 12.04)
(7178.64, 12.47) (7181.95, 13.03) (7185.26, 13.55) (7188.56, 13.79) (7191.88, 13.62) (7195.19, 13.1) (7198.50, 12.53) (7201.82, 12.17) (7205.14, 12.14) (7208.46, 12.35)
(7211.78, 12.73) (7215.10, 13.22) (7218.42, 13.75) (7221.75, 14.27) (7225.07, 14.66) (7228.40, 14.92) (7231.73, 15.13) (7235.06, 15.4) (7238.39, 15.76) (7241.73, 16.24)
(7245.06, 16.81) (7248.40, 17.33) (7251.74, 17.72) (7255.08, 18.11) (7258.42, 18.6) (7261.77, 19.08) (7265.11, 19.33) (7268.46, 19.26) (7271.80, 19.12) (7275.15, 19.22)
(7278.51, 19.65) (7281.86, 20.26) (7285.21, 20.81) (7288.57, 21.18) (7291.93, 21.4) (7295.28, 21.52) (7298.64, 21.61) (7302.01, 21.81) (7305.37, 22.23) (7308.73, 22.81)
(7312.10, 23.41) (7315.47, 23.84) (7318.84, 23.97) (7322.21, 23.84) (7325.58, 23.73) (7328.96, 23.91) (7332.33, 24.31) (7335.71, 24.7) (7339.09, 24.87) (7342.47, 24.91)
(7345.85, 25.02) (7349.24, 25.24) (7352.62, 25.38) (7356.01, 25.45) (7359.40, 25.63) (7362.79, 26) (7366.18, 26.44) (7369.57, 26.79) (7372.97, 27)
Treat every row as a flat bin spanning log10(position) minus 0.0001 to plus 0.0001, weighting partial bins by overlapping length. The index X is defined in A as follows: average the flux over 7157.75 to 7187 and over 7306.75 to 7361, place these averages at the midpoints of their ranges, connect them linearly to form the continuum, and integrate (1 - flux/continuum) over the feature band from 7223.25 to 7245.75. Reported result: 1.7 A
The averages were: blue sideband 12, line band 15.5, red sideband 24.4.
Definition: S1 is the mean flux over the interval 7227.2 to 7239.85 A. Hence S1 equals 15.3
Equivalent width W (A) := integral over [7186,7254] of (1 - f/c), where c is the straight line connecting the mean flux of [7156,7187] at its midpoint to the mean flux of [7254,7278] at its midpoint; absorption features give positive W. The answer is 5.1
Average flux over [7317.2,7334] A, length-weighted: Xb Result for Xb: 24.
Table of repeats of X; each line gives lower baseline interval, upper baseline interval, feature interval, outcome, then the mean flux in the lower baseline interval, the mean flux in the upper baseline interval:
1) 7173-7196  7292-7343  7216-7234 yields 1.9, 13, 23.3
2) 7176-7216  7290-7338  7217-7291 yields 1.3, 12.9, 23.1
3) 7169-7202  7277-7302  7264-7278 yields 0.2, 12.8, 21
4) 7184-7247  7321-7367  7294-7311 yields -0.5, 14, 24.9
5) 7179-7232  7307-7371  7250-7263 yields -0.5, 13.4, 24.7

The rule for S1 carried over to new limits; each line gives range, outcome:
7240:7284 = 18.5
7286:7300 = 21.4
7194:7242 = 13.8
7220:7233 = 14.7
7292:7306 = 21.7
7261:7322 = 21.2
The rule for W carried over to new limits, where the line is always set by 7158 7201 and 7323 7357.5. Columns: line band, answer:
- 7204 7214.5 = 1.56 A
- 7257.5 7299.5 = -0.18 A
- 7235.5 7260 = 0.72 A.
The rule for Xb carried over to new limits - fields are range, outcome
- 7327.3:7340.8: 24.5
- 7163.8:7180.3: 11.8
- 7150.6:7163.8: 11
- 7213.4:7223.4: 13.7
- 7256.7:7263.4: 18.8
